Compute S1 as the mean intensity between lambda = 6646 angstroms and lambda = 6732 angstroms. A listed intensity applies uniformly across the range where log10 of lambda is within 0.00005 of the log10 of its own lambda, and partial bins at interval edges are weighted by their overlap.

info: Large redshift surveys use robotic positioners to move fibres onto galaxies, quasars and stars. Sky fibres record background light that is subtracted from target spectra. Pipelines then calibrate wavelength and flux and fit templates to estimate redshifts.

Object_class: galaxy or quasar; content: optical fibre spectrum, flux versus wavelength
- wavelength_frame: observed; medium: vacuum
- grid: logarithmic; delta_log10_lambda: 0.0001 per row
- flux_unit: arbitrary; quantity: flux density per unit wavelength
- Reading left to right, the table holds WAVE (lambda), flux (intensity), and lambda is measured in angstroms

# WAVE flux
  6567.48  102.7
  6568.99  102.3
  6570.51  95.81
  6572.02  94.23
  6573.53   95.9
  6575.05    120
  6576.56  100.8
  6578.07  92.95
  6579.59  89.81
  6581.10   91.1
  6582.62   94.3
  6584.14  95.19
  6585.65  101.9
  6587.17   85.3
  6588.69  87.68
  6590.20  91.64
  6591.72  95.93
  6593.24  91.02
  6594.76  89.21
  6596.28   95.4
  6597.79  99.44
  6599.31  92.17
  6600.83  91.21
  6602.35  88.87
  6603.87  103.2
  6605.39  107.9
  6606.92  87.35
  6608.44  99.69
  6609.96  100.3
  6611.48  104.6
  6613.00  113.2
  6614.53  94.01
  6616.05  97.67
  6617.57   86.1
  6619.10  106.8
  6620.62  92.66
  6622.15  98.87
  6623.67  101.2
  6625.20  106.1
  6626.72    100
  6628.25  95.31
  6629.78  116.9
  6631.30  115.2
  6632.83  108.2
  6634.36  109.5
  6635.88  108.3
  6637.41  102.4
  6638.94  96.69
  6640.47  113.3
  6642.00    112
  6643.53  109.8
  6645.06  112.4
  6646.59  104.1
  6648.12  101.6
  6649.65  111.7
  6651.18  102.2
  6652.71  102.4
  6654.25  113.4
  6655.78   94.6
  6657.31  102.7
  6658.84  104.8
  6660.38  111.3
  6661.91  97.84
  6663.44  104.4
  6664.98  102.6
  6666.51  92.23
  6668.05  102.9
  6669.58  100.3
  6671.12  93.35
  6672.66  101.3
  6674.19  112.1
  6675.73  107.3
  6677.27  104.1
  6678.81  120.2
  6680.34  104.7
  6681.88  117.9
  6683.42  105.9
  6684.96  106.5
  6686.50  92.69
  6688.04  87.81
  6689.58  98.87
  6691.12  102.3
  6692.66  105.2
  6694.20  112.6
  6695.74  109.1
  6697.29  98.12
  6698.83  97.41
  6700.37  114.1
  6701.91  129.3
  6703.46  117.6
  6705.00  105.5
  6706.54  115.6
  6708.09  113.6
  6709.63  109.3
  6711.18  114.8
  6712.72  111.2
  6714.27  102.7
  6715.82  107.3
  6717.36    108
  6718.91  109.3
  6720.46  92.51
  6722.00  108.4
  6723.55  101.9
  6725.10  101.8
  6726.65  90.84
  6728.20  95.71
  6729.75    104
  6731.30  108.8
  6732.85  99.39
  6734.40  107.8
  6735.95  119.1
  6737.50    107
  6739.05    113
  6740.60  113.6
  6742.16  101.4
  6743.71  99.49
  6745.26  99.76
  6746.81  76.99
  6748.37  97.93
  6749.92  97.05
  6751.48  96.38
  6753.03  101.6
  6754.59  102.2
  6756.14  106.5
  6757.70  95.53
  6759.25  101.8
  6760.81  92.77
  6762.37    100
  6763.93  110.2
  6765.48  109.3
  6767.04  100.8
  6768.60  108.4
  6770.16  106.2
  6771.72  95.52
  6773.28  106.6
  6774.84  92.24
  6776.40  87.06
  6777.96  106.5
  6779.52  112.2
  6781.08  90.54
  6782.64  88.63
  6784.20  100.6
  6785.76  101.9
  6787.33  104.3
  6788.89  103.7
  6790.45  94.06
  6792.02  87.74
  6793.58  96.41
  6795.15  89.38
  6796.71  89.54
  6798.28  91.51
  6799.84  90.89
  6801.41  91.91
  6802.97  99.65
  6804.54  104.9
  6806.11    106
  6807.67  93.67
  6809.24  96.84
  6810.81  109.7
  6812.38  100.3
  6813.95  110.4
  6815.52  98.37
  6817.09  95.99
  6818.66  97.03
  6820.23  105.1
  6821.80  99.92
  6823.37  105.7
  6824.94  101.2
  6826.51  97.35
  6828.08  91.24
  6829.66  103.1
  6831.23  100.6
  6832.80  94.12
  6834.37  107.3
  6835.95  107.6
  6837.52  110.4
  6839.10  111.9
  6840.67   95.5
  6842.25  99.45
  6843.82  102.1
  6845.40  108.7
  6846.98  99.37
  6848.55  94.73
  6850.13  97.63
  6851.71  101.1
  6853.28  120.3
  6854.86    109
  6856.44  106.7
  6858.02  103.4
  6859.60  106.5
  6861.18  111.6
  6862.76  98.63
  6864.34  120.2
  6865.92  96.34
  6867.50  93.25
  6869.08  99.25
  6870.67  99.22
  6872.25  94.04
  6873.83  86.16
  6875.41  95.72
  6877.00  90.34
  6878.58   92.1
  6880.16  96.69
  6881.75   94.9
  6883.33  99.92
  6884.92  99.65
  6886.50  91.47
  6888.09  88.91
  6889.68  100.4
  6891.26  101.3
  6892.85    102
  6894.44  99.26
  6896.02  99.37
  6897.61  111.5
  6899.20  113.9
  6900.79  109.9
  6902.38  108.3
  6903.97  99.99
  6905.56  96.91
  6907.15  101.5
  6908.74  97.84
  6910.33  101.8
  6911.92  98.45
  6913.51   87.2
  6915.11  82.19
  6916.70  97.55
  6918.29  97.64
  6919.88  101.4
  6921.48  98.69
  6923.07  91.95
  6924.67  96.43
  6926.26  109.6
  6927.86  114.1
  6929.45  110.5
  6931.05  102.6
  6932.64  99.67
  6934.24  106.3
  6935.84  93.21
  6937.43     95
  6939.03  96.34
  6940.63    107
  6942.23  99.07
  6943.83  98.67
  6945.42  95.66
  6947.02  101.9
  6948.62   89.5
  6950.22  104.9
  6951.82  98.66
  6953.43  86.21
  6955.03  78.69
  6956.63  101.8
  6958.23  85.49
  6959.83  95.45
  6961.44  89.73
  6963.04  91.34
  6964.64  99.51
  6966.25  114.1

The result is 105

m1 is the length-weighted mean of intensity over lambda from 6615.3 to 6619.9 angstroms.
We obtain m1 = 96.9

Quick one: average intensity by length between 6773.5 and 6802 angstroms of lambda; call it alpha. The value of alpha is 95.7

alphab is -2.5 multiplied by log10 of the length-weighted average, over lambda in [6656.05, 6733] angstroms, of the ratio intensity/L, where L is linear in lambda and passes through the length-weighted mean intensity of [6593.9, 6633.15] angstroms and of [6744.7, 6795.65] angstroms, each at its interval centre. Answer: -0.06 mag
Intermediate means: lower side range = 99.6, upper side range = 98.8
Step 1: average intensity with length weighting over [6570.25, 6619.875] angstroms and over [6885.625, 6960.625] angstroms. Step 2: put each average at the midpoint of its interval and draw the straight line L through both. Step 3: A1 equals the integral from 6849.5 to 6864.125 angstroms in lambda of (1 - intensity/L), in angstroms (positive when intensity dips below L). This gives -1.2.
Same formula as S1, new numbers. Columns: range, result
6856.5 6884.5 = 98.9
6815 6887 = 101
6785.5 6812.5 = 97.2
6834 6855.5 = 105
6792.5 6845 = 99.9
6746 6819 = 98.7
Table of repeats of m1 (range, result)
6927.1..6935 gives 107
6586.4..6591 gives 88.3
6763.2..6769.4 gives 107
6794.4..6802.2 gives 90.8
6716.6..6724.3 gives 104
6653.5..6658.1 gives 104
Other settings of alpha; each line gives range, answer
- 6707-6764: 103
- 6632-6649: 107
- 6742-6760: 98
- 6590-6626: 97.4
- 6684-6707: 106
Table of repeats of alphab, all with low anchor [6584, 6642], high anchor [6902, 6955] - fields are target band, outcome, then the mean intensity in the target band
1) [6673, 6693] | -0.06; 105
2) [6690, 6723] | -0.10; 109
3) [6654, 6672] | -0.02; 101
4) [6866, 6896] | 0.03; 95.9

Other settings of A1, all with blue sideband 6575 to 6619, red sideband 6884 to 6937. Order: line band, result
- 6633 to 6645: -1.4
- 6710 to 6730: -1.3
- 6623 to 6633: -1.0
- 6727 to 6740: -1.1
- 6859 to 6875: -0.1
